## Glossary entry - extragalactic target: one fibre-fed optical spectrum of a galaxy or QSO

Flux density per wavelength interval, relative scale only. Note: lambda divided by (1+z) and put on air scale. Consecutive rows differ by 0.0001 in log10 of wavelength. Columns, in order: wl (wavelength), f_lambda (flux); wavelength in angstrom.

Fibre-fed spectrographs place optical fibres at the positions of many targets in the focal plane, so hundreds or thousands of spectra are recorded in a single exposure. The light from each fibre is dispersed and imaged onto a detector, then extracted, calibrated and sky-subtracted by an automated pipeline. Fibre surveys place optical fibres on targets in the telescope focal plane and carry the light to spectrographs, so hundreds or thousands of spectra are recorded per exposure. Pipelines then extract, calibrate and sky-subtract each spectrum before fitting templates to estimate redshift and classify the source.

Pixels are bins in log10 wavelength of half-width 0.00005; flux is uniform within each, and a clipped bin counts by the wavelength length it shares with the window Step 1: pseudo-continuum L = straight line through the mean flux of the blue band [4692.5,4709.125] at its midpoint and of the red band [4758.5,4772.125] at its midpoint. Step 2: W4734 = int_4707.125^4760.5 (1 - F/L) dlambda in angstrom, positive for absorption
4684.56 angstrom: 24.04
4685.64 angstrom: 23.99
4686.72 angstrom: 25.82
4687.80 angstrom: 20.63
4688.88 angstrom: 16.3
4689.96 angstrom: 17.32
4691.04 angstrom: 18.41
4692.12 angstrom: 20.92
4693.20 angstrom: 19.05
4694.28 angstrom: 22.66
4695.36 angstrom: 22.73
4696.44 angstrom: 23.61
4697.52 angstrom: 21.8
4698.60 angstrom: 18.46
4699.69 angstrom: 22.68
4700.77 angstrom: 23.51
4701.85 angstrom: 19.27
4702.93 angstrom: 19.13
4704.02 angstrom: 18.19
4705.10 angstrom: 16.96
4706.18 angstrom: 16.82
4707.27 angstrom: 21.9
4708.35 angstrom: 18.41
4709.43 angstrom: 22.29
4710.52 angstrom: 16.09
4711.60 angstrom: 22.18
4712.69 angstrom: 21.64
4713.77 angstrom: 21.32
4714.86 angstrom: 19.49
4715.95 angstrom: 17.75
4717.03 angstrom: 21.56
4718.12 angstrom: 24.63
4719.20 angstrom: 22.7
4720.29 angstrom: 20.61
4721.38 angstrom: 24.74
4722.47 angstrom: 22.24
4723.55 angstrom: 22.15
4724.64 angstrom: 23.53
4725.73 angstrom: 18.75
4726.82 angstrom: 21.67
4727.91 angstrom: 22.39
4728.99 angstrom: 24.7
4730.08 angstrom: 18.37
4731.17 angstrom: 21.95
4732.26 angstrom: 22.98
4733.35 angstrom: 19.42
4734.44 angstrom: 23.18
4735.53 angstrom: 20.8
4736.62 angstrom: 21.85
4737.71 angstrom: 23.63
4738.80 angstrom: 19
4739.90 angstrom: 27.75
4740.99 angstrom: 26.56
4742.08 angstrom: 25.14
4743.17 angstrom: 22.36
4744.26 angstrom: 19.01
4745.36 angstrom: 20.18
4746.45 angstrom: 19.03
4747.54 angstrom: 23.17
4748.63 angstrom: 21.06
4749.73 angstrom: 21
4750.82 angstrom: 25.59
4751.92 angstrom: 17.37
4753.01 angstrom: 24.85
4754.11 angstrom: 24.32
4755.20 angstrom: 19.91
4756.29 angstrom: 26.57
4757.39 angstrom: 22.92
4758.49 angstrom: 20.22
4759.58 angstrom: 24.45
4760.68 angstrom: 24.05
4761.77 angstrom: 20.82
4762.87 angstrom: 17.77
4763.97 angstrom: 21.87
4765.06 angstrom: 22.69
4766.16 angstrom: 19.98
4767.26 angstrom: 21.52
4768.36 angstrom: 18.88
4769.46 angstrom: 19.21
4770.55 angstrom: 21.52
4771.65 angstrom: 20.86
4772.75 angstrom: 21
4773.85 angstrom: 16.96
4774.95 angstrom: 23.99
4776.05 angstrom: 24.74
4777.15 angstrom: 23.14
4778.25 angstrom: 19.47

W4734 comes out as -3.0 angstrom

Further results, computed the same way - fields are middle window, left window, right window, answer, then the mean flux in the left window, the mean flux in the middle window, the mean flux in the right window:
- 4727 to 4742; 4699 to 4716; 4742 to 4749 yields -1.3 angstrom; 19.9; 22.6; 21.2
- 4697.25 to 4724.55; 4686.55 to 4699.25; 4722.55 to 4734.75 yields 0.6 angstrom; 20.5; 20.7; 21.7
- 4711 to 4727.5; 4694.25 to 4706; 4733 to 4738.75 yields -0.4 angstrom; 20.6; 21.6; 21.6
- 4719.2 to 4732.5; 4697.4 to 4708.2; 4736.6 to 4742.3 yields 0.3 angstrom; 19.7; 22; 24.1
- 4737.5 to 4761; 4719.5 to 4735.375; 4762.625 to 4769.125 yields -1.7 angstrom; 21.9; 22.6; 20.5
